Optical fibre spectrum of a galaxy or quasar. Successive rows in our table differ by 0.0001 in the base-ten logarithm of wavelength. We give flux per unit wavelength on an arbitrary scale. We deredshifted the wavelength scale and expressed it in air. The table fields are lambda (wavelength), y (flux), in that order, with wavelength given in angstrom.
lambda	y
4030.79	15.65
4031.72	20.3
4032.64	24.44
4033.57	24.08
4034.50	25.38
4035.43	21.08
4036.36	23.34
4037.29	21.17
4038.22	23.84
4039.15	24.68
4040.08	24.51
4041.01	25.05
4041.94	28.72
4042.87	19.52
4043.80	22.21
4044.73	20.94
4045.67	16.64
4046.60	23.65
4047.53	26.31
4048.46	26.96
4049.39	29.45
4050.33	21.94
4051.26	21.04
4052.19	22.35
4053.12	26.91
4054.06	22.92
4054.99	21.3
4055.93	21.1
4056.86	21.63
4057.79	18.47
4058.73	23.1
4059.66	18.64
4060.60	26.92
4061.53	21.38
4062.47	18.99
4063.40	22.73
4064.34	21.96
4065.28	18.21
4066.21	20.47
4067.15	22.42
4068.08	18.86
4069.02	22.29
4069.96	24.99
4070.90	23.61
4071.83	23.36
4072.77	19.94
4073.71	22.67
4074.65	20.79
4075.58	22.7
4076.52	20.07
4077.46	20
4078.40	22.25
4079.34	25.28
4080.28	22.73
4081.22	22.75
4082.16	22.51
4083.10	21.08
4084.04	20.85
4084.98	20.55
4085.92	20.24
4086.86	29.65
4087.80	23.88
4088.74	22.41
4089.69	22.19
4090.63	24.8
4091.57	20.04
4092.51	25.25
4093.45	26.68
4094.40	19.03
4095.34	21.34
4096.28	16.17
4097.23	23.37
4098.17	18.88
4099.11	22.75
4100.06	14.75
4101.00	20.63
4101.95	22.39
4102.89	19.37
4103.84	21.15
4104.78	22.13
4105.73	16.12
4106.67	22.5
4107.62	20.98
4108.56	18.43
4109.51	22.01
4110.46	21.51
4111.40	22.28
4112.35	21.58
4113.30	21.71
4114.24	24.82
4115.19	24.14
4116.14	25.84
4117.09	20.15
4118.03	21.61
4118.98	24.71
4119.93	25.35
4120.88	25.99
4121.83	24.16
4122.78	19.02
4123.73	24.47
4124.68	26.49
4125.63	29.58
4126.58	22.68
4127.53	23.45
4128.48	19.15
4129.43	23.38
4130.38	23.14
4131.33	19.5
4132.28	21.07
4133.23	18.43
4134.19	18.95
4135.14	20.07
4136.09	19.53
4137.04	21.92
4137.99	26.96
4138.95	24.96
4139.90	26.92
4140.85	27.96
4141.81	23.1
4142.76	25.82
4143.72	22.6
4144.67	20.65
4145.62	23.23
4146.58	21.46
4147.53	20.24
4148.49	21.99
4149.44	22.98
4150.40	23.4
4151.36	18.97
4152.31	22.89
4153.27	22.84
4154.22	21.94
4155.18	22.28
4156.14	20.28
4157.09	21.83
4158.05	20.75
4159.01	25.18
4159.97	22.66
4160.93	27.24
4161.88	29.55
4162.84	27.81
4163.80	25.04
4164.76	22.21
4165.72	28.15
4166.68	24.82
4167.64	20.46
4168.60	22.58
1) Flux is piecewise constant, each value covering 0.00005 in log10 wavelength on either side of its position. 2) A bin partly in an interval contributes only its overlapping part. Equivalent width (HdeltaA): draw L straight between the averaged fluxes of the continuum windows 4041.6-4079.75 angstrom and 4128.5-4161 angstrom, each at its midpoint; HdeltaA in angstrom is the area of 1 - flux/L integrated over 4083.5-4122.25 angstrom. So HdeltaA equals 0.6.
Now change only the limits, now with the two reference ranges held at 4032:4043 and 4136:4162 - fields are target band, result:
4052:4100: 3.4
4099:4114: 1.8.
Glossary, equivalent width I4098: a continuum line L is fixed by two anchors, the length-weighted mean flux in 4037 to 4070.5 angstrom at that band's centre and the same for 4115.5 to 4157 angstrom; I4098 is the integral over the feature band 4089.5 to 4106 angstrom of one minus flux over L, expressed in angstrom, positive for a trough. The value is 1.2 angstrom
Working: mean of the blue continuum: 22.6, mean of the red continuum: 22.8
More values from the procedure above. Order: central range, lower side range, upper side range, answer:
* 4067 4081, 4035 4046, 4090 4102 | -0.2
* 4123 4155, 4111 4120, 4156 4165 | 1.5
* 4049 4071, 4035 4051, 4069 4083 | 0.8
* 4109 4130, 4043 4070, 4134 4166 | -0.4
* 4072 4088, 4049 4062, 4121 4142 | 0.4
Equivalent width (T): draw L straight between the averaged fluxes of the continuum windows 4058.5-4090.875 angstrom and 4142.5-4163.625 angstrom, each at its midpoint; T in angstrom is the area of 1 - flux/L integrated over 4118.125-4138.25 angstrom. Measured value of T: 0.0 angstrom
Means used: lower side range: 22.1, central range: 22.7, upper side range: 23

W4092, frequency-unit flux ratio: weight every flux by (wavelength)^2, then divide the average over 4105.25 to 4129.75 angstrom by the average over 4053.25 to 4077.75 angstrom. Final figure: 1.08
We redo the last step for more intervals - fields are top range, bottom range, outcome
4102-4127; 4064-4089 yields 1.04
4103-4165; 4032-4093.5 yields 1.04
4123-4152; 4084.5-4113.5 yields 1.08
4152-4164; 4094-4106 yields 1.23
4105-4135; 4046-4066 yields 1.02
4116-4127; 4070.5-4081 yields 1.11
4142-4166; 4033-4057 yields 1.05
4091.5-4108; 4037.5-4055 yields 0.90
